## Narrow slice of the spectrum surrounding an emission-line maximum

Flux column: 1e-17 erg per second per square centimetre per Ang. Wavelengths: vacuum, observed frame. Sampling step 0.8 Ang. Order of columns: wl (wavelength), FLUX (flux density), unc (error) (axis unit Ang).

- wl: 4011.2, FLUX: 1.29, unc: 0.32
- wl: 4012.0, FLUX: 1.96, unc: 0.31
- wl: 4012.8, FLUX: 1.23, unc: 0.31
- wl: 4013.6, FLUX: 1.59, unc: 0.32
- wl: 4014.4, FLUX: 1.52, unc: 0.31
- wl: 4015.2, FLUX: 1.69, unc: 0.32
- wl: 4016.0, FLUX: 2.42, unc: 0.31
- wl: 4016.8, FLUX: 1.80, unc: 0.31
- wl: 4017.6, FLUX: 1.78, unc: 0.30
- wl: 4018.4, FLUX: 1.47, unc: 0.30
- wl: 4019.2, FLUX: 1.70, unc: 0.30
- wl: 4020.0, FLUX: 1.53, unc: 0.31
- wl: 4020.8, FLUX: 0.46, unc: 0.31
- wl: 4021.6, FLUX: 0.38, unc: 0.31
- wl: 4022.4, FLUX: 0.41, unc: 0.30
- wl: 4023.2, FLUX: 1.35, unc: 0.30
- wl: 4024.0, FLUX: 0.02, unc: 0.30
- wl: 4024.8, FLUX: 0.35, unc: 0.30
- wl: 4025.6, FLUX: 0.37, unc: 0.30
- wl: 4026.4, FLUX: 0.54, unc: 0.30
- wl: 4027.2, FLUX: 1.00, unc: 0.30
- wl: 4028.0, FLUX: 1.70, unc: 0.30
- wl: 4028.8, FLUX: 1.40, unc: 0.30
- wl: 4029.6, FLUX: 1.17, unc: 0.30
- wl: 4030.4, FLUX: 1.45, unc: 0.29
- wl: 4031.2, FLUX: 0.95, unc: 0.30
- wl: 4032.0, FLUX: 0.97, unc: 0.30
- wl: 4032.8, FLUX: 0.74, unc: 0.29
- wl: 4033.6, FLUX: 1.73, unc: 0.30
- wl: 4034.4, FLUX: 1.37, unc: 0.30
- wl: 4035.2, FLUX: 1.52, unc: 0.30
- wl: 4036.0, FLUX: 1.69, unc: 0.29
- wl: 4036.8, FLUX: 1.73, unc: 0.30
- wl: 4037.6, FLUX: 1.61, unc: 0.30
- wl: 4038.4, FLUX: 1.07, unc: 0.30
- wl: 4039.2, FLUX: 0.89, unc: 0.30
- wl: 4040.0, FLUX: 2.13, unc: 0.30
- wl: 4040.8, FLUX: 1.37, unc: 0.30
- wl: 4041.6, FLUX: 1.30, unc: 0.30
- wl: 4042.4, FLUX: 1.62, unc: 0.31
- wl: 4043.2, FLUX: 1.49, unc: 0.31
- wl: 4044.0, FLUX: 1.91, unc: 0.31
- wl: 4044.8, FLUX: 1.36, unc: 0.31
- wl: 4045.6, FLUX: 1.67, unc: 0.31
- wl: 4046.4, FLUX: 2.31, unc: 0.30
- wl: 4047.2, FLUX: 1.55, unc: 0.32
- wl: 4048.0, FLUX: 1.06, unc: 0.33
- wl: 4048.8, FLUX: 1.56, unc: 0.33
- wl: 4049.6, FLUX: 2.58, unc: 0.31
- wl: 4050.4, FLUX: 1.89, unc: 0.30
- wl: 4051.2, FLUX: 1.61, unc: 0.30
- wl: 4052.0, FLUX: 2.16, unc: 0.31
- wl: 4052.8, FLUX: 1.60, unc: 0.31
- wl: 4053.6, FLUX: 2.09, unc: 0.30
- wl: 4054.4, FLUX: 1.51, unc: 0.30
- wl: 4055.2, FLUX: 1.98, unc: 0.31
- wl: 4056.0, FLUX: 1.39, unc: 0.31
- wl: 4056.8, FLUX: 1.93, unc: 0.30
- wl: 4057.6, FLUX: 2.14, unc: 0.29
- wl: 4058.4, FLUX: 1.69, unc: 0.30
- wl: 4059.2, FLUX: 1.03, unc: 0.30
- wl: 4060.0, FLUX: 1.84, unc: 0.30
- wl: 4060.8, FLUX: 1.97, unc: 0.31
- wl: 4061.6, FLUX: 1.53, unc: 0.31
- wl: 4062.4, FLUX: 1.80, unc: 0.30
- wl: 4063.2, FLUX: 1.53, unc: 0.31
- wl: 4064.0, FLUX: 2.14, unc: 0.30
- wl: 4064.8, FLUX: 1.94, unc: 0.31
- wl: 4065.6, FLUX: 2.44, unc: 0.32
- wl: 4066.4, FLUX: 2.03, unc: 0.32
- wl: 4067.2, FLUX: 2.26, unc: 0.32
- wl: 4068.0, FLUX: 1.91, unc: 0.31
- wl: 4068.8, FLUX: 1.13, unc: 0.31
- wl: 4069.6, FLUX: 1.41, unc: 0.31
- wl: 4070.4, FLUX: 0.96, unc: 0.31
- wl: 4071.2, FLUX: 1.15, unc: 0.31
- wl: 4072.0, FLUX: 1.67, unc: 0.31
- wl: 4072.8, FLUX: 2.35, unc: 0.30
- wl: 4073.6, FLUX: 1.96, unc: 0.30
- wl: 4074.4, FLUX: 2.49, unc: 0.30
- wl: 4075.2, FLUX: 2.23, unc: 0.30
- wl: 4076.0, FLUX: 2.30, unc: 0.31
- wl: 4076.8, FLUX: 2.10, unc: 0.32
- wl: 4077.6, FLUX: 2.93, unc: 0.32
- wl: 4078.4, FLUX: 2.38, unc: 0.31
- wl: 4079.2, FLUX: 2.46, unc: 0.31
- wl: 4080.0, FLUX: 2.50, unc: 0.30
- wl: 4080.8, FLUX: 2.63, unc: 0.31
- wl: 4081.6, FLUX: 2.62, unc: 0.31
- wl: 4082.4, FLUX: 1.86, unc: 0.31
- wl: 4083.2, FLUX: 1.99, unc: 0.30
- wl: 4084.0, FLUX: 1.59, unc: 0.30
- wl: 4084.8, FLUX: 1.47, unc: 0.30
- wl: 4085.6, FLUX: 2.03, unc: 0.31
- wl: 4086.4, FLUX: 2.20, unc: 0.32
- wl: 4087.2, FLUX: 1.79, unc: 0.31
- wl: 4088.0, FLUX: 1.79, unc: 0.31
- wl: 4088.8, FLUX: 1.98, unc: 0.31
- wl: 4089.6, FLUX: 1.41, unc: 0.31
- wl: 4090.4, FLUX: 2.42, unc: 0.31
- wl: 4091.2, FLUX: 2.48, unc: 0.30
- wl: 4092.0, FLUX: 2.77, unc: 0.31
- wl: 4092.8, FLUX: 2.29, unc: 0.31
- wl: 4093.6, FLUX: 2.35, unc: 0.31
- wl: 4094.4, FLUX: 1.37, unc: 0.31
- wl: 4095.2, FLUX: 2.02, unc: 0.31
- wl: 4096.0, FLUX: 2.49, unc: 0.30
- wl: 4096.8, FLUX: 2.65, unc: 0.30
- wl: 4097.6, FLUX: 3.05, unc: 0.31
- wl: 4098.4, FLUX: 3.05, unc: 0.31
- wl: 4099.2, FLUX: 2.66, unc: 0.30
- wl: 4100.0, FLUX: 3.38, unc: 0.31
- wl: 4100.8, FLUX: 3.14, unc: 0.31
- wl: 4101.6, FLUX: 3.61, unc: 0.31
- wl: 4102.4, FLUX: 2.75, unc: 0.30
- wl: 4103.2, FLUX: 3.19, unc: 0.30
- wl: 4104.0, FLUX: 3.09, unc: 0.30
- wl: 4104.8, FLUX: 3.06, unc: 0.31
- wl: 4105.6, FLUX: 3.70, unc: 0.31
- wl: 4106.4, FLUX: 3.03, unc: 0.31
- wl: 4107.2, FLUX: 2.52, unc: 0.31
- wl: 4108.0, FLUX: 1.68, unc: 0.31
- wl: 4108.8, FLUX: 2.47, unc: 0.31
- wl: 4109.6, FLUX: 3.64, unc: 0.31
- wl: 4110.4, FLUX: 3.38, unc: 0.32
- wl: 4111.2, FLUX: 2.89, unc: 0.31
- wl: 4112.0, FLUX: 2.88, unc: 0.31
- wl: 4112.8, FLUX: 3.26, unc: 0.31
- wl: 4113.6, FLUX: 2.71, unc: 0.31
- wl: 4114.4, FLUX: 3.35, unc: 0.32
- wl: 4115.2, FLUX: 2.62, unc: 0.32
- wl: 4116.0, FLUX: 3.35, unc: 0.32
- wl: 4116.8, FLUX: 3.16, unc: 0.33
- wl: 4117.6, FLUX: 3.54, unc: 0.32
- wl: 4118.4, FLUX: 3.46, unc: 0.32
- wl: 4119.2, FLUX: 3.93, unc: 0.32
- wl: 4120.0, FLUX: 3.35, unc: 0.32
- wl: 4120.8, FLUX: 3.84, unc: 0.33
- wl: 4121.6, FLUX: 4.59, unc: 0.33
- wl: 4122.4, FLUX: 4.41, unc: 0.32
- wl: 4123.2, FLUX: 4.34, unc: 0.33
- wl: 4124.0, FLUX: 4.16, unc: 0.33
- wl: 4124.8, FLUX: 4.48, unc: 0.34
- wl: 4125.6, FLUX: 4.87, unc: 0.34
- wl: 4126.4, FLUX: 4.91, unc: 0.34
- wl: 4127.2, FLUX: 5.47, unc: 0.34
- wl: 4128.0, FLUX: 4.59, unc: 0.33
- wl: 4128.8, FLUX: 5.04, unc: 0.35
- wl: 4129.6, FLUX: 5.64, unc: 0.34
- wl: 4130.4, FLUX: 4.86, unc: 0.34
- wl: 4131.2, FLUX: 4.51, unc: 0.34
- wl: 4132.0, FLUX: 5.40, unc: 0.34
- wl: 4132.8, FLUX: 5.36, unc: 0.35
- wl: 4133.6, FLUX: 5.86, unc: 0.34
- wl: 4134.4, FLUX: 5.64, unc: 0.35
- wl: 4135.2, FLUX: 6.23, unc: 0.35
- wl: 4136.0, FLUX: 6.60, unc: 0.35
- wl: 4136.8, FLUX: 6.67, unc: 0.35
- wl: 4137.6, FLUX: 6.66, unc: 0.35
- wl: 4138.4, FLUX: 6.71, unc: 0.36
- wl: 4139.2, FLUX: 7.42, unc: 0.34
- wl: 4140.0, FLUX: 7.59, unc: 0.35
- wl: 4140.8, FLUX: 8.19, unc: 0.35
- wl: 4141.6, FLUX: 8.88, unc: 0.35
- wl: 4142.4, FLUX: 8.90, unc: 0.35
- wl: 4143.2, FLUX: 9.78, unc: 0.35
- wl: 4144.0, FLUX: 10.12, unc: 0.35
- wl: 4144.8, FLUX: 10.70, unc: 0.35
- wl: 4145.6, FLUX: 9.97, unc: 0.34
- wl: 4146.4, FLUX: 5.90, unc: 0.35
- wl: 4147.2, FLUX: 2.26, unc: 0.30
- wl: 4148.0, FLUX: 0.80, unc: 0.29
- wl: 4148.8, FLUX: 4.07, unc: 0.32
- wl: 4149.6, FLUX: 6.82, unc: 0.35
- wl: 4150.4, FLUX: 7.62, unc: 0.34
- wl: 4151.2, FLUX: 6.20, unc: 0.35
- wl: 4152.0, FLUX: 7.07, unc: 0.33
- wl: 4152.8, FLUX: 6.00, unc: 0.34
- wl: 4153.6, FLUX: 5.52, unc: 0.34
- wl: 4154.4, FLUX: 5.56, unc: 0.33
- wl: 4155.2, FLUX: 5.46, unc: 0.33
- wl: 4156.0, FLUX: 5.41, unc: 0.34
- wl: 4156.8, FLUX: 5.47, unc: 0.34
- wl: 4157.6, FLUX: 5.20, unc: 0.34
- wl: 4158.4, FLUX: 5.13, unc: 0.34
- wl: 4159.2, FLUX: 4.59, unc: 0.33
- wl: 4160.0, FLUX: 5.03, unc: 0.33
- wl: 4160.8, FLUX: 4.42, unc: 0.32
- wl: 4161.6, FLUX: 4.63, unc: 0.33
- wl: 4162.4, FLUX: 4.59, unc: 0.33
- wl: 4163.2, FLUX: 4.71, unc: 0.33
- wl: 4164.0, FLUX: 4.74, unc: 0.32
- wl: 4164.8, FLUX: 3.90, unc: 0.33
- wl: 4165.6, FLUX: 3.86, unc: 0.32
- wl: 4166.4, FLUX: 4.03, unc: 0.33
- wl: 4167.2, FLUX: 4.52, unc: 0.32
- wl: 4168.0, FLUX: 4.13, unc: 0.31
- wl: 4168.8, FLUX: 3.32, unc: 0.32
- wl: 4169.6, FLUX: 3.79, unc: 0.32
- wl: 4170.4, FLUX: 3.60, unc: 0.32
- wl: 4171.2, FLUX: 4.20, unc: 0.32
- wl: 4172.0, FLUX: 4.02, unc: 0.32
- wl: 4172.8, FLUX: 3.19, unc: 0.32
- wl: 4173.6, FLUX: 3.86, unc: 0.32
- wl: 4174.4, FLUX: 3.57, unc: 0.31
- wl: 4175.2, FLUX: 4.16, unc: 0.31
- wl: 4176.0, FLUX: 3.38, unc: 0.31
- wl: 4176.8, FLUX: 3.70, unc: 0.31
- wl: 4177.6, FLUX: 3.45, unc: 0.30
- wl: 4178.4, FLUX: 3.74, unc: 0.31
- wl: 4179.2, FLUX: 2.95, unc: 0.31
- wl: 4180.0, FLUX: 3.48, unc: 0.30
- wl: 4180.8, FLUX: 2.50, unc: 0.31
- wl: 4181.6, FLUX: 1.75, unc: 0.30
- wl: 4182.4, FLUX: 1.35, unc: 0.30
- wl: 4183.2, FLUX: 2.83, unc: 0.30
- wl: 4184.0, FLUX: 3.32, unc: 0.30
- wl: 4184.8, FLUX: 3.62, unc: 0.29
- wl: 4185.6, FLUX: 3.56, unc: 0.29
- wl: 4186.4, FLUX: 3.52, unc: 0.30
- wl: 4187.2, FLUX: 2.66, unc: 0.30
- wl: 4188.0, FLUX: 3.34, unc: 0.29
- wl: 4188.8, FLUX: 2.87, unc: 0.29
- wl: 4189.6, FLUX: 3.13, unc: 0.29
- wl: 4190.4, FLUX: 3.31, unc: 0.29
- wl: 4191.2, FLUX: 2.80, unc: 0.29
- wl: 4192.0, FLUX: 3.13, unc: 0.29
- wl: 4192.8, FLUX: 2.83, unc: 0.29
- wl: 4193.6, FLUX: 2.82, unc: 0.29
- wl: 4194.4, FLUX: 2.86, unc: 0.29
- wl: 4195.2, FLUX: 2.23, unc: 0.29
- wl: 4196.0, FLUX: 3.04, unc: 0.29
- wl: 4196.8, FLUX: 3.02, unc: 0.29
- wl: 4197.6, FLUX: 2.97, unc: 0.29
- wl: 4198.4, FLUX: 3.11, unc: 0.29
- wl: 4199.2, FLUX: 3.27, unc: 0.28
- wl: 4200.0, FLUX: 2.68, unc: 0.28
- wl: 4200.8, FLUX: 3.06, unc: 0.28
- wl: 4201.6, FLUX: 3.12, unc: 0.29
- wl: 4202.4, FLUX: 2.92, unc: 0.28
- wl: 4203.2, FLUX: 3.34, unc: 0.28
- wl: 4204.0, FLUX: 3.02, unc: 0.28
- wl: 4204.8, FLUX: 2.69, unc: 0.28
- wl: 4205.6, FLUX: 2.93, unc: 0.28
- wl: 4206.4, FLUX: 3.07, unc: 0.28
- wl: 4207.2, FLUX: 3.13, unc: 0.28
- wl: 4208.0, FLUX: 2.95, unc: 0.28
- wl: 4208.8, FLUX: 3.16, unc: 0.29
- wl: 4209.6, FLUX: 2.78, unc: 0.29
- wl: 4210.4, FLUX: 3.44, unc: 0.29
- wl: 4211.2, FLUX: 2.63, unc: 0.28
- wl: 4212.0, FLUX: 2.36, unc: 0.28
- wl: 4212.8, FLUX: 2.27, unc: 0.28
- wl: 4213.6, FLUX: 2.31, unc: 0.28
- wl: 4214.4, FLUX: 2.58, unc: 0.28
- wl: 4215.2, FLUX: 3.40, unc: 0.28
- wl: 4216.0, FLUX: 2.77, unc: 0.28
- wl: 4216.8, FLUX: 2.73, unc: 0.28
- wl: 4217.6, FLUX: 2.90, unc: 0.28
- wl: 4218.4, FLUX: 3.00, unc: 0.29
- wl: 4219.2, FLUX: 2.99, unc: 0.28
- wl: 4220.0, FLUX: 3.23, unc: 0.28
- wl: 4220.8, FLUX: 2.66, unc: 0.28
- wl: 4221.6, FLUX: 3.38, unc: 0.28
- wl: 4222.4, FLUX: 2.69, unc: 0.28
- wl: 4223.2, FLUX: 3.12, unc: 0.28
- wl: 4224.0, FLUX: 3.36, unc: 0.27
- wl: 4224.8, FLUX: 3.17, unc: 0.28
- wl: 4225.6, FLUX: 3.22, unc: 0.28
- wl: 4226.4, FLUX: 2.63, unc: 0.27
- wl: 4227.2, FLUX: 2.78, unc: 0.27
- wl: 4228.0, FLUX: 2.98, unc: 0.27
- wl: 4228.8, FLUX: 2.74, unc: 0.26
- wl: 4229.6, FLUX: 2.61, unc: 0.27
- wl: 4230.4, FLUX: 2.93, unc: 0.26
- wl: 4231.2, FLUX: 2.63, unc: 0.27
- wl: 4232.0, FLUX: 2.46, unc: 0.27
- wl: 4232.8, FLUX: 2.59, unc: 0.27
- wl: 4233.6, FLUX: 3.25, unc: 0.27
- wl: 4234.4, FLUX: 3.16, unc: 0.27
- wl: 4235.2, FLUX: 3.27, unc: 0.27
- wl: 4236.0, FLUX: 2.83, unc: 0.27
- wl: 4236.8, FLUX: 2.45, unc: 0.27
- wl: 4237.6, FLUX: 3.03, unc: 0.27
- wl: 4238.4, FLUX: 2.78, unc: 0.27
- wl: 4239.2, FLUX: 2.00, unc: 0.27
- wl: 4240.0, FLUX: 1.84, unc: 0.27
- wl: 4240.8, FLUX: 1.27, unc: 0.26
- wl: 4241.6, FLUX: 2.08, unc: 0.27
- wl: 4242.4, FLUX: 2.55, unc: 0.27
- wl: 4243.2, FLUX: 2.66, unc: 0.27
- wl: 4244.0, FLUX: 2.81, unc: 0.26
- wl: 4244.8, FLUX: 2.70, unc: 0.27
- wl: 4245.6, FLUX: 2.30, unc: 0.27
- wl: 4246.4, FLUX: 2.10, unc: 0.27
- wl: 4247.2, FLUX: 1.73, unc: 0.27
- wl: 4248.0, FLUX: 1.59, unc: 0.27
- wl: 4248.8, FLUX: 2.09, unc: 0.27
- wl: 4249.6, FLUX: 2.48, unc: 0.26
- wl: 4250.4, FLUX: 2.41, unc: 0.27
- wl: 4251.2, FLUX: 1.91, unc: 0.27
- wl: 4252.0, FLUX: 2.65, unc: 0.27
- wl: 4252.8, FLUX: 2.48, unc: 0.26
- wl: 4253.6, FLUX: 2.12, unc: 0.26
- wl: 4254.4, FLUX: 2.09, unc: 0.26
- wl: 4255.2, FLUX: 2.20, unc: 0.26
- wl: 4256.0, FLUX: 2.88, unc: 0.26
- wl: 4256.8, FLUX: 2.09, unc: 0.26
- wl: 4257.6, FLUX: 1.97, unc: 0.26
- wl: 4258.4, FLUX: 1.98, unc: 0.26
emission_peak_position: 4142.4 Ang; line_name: Lyman alpha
